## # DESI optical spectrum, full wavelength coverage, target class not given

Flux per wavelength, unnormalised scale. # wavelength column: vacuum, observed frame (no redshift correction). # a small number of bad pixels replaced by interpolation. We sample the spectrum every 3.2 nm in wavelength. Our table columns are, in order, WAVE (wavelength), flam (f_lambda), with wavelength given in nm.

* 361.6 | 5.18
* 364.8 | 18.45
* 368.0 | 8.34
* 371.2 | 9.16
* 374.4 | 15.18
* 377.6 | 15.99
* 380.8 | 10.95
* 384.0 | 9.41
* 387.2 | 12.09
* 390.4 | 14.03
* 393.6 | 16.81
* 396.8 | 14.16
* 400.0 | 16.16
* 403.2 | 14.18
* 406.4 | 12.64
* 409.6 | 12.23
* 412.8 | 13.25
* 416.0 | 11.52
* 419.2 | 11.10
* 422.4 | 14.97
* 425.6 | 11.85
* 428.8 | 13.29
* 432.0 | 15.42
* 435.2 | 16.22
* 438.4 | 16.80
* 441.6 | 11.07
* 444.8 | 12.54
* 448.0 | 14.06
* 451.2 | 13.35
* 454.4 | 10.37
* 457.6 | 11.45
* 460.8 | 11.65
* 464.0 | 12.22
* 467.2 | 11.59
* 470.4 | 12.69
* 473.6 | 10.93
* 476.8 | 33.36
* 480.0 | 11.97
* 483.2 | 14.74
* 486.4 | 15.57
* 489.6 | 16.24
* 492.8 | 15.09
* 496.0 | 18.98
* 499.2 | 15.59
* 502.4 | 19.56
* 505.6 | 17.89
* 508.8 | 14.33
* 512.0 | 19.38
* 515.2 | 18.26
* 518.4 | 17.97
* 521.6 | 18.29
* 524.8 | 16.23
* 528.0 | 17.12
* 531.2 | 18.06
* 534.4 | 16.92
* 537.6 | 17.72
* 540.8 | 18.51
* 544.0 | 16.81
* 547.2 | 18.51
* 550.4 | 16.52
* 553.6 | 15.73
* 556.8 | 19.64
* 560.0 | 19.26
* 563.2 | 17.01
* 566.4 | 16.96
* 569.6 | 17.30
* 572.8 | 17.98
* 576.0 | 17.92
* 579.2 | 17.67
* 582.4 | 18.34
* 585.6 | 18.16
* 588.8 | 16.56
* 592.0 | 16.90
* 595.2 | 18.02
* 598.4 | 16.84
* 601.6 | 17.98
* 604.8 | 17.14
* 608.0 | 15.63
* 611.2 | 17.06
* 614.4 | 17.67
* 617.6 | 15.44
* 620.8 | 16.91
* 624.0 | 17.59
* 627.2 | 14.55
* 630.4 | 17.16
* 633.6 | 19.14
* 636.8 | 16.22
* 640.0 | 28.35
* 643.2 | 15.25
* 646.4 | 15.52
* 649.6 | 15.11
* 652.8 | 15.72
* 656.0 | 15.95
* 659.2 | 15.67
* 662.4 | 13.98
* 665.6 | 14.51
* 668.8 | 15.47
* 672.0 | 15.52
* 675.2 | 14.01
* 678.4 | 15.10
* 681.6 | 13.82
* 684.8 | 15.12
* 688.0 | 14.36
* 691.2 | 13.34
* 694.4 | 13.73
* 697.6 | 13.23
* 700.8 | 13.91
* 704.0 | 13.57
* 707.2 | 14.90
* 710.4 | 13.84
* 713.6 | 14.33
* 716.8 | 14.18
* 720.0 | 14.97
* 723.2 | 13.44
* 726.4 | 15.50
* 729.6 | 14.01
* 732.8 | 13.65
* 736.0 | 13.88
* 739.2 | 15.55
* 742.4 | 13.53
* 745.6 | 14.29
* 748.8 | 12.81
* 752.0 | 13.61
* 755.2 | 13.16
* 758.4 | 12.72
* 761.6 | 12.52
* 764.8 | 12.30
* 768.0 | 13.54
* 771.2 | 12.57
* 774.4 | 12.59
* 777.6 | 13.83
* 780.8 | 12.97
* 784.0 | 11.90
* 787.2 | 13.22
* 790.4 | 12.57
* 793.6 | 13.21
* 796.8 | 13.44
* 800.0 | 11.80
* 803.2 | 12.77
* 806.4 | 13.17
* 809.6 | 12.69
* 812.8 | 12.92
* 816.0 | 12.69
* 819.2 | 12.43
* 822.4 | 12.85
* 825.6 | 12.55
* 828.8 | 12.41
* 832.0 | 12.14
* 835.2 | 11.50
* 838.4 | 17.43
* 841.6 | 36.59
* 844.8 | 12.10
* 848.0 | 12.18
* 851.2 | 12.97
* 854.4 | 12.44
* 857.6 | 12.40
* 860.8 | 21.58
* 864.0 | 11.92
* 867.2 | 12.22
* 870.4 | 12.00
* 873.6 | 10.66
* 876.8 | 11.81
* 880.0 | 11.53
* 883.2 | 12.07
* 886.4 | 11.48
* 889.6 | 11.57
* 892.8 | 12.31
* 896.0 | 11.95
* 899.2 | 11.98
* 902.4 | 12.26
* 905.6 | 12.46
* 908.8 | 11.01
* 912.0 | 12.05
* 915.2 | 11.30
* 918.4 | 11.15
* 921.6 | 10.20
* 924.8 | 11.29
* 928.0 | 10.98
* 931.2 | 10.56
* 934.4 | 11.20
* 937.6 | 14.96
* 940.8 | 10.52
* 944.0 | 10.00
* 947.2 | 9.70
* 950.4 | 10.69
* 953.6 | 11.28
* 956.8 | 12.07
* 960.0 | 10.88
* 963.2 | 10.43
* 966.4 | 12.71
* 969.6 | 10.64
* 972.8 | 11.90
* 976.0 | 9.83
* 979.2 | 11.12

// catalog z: 0.28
